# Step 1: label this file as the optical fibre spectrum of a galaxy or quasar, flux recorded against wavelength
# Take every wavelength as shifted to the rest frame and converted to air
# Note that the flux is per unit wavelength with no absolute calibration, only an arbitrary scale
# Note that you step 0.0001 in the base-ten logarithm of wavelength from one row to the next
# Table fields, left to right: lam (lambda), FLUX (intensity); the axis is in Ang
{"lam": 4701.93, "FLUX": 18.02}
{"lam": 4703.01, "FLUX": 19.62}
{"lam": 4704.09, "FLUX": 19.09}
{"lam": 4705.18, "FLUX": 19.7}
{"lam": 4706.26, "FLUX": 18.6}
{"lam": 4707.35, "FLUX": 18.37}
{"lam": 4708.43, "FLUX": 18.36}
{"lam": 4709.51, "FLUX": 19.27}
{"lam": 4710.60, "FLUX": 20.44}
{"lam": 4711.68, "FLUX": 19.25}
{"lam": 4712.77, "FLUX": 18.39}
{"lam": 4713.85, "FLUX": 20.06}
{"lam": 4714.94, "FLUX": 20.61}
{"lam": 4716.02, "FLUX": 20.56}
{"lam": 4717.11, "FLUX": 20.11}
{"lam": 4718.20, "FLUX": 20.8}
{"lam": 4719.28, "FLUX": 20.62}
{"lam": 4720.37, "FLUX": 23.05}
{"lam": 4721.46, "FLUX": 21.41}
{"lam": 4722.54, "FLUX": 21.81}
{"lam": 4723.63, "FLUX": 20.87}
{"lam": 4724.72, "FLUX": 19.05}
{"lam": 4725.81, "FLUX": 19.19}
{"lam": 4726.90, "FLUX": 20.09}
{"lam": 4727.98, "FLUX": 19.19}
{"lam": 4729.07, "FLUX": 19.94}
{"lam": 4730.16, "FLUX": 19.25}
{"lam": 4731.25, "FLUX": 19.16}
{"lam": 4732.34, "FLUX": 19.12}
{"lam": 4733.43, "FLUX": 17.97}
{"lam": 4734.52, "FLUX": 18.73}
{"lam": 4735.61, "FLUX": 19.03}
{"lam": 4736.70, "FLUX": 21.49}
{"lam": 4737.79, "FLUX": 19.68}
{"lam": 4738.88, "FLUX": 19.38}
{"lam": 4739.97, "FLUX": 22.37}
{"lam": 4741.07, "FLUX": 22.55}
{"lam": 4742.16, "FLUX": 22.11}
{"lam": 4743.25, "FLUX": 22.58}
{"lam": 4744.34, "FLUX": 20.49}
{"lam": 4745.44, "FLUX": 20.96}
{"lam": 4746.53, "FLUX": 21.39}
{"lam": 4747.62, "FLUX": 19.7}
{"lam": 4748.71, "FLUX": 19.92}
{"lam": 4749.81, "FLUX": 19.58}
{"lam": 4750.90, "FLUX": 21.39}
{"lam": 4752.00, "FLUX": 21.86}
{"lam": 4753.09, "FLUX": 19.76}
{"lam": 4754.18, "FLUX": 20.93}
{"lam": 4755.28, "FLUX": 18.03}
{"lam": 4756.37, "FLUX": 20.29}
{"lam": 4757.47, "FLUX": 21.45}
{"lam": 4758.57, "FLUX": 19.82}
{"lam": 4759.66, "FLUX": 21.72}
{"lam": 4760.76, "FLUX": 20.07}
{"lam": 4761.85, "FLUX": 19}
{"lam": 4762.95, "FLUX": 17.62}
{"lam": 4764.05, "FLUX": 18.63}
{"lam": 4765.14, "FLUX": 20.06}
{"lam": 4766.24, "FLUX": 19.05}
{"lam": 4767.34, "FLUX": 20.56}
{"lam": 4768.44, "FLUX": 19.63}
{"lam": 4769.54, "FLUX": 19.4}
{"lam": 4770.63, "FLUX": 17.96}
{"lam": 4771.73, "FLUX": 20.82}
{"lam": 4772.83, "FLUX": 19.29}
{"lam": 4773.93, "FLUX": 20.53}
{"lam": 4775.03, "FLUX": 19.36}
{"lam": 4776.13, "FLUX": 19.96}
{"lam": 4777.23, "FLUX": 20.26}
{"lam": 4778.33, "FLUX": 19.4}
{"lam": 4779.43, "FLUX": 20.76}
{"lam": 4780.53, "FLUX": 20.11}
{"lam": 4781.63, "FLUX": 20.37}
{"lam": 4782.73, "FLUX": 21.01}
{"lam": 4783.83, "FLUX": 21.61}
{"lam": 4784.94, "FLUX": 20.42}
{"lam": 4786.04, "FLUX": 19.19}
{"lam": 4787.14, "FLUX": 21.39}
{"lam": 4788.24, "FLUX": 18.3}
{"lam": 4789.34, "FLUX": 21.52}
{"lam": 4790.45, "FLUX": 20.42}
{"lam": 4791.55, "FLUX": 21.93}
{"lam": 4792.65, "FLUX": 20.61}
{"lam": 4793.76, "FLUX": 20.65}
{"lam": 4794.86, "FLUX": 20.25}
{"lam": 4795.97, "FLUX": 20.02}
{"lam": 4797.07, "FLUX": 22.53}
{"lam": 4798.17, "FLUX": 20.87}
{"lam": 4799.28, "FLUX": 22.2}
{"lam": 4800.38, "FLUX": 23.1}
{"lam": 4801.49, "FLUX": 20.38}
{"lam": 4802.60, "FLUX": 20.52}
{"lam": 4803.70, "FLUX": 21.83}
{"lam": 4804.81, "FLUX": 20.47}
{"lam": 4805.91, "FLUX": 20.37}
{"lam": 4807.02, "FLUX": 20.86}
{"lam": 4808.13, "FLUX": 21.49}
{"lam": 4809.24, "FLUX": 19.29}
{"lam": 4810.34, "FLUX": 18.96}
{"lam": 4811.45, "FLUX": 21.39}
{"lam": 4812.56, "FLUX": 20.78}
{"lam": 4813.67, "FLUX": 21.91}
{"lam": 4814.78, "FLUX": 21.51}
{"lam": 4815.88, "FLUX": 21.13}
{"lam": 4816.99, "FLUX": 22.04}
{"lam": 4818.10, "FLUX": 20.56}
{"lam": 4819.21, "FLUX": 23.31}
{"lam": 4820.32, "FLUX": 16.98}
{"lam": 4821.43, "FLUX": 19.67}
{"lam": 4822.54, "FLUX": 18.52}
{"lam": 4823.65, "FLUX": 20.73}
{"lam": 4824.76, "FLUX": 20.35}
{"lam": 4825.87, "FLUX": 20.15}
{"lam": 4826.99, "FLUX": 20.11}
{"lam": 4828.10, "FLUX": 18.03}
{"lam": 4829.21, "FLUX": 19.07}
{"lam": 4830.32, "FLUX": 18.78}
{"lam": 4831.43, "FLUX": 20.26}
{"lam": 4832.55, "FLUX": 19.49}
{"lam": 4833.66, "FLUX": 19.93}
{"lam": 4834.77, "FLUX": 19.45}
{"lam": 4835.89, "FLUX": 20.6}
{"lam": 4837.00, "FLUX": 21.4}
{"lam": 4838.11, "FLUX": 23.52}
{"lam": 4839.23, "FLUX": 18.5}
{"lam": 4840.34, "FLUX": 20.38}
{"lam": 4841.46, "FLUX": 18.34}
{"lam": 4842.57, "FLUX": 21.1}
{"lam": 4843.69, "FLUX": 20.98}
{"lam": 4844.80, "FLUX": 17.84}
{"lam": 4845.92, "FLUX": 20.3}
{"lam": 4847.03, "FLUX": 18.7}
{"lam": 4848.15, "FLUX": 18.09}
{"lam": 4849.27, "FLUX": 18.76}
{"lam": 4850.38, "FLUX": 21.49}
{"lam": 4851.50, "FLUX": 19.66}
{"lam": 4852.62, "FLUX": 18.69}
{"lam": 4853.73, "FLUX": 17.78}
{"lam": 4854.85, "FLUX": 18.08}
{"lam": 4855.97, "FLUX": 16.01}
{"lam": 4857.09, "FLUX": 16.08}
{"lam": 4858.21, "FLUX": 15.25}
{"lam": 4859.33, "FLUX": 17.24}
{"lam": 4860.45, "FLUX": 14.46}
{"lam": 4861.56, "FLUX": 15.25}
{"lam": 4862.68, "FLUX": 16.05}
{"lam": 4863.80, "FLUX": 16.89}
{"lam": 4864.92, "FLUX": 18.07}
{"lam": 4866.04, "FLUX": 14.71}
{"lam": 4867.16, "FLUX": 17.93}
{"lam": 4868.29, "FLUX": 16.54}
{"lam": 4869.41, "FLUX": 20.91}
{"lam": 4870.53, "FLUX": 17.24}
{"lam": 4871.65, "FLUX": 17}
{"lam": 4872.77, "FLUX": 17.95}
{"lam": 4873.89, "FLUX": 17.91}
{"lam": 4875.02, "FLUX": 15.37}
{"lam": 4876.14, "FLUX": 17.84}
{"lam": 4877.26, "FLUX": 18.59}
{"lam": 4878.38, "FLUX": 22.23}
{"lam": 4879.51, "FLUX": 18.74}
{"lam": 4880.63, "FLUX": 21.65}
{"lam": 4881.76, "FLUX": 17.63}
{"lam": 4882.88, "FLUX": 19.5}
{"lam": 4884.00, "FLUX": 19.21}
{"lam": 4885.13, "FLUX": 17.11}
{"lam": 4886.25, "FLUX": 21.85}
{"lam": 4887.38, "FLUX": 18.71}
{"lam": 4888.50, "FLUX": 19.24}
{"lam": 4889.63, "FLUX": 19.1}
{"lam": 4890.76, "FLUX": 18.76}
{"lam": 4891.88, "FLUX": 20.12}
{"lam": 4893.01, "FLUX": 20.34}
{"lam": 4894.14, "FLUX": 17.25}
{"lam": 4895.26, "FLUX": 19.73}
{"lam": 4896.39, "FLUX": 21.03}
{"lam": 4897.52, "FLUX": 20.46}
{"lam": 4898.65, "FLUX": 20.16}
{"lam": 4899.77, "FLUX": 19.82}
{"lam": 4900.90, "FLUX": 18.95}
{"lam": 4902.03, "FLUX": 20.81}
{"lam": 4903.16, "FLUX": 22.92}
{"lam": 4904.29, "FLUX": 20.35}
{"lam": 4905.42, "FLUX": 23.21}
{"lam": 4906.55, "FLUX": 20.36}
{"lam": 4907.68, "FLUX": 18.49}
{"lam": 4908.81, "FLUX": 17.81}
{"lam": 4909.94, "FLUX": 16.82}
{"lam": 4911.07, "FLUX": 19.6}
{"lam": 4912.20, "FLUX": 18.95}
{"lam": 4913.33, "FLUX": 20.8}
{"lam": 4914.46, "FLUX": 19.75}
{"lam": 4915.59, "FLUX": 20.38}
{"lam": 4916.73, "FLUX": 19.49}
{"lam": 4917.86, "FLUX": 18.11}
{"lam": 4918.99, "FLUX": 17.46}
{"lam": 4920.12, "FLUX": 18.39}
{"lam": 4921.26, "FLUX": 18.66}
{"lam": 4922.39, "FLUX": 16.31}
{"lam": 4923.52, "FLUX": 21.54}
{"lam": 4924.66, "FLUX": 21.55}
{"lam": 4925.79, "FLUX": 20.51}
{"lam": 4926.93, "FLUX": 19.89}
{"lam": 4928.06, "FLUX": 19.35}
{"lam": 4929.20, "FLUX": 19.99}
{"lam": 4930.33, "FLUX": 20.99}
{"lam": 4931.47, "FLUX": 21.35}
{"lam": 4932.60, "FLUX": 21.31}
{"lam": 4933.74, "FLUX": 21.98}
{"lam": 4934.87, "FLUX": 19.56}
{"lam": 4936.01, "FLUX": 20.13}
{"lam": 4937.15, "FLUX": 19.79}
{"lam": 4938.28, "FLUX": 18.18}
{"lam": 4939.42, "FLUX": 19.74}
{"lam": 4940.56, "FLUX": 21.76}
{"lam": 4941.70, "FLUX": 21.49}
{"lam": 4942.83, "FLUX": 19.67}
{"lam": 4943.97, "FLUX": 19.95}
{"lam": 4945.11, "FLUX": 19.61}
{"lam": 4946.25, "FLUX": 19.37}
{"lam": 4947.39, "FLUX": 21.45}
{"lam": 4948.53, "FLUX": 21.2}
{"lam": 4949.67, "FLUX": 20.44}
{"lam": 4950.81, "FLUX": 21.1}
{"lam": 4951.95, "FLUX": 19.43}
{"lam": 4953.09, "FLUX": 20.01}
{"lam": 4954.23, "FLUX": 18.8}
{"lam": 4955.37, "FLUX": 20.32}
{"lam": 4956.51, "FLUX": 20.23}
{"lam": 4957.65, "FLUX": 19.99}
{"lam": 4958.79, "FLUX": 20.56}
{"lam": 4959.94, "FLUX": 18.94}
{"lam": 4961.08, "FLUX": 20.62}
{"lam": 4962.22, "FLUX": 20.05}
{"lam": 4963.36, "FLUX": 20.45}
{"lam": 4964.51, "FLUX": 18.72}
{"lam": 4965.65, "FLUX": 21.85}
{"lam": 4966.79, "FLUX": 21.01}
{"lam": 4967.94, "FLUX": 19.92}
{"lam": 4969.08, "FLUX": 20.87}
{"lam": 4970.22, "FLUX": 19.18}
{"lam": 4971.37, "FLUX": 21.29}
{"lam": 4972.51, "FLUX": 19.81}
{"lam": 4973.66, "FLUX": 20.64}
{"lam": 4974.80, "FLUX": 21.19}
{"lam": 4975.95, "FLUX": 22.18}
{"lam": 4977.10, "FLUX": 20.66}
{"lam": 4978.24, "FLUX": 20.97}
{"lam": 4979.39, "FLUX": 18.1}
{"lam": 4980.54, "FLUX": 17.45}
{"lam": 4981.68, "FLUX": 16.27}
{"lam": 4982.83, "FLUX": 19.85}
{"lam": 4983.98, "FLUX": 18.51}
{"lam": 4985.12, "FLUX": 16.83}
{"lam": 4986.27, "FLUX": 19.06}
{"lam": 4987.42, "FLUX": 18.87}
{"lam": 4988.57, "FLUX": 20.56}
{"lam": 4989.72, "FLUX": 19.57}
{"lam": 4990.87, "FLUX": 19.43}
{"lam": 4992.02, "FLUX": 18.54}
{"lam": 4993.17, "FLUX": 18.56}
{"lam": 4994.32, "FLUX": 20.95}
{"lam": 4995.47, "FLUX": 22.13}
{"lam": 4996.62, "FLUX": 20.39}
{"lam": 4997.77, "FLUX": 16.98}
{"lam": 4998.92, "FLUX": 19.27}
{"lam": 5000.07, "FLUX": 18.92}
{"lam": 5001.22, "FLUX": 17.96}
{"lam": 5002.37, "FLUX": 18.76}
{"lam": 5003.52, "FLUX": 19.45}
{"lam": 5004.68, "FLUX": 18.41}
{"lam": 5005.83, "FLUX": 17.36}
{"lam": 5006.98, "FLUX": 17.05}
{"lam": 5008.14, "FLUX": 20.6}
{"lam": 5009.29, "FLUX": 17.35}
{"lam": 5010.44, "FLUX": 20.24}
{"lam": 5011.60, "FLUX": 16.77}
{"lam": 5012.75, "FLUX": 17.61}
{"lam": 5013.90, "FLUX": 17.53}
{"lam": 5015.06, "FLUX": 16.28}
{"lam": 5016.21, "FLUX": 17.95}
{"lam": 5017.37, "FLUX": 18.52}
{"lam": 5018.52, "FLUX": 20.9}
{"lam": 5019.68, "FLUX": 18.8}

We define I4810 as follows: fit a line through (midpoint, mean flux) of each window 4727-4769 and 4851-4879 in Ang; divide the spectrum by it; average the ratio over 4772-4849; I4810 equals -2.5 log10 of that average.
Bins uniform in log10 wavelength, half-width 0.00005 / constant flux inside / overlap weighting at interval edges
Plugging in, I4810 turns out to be -0.10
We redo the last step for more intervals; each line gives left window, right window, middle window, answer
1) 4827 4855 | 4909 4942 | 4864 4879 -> 0.11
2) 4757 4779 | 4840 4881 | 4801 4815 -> -0.09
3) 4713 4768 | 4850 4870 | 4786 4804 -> -0.11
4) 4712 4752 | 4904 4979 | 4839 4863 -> 0.12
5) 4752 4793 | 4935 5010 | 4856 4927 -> 0.06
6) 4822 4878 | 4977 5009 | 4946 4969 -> -0.08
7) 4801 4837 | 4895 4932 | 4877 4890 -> 0.03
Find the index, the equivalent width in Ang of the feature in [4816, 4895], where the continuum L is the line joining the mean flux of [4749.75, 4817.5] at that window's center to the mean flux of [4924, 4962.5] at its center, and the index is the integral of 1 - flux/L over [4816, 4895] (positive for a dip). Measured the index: 5.8 Ang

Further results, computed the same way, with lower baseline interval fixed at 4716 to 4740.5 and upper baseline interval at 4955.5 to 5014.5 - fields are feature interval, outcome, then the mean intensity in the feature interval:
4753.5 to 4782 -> 0.3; 19.8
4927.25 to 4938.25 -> -0.5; 20.4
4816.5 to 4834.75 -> 0.0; 19.9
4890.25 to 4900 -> -0.1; 19.8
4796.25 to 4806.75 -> -0.7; 21.3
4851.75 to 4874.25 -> 3.1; 17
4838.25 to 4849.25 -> 0.2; 19.5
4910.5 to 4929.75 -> 0.1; 19.5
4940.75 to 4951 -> -0.5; 20.5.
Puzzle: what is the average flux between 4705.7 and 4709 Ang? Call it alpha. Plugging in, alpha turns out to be 18.5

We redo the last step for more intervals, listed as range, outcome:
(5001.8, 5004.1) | 19.1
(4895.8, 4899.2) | 20.5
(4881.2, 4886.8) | 19.1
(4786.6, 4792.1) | 20.7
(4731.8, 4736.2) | 18.7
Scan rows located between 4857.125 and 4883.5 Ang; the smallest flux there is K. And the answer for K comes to 14.46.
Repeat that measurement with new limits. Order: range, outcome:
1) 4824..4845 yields 17.84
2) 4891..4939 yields 16.31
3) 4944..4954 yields 19.37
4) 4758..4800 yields 17.62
